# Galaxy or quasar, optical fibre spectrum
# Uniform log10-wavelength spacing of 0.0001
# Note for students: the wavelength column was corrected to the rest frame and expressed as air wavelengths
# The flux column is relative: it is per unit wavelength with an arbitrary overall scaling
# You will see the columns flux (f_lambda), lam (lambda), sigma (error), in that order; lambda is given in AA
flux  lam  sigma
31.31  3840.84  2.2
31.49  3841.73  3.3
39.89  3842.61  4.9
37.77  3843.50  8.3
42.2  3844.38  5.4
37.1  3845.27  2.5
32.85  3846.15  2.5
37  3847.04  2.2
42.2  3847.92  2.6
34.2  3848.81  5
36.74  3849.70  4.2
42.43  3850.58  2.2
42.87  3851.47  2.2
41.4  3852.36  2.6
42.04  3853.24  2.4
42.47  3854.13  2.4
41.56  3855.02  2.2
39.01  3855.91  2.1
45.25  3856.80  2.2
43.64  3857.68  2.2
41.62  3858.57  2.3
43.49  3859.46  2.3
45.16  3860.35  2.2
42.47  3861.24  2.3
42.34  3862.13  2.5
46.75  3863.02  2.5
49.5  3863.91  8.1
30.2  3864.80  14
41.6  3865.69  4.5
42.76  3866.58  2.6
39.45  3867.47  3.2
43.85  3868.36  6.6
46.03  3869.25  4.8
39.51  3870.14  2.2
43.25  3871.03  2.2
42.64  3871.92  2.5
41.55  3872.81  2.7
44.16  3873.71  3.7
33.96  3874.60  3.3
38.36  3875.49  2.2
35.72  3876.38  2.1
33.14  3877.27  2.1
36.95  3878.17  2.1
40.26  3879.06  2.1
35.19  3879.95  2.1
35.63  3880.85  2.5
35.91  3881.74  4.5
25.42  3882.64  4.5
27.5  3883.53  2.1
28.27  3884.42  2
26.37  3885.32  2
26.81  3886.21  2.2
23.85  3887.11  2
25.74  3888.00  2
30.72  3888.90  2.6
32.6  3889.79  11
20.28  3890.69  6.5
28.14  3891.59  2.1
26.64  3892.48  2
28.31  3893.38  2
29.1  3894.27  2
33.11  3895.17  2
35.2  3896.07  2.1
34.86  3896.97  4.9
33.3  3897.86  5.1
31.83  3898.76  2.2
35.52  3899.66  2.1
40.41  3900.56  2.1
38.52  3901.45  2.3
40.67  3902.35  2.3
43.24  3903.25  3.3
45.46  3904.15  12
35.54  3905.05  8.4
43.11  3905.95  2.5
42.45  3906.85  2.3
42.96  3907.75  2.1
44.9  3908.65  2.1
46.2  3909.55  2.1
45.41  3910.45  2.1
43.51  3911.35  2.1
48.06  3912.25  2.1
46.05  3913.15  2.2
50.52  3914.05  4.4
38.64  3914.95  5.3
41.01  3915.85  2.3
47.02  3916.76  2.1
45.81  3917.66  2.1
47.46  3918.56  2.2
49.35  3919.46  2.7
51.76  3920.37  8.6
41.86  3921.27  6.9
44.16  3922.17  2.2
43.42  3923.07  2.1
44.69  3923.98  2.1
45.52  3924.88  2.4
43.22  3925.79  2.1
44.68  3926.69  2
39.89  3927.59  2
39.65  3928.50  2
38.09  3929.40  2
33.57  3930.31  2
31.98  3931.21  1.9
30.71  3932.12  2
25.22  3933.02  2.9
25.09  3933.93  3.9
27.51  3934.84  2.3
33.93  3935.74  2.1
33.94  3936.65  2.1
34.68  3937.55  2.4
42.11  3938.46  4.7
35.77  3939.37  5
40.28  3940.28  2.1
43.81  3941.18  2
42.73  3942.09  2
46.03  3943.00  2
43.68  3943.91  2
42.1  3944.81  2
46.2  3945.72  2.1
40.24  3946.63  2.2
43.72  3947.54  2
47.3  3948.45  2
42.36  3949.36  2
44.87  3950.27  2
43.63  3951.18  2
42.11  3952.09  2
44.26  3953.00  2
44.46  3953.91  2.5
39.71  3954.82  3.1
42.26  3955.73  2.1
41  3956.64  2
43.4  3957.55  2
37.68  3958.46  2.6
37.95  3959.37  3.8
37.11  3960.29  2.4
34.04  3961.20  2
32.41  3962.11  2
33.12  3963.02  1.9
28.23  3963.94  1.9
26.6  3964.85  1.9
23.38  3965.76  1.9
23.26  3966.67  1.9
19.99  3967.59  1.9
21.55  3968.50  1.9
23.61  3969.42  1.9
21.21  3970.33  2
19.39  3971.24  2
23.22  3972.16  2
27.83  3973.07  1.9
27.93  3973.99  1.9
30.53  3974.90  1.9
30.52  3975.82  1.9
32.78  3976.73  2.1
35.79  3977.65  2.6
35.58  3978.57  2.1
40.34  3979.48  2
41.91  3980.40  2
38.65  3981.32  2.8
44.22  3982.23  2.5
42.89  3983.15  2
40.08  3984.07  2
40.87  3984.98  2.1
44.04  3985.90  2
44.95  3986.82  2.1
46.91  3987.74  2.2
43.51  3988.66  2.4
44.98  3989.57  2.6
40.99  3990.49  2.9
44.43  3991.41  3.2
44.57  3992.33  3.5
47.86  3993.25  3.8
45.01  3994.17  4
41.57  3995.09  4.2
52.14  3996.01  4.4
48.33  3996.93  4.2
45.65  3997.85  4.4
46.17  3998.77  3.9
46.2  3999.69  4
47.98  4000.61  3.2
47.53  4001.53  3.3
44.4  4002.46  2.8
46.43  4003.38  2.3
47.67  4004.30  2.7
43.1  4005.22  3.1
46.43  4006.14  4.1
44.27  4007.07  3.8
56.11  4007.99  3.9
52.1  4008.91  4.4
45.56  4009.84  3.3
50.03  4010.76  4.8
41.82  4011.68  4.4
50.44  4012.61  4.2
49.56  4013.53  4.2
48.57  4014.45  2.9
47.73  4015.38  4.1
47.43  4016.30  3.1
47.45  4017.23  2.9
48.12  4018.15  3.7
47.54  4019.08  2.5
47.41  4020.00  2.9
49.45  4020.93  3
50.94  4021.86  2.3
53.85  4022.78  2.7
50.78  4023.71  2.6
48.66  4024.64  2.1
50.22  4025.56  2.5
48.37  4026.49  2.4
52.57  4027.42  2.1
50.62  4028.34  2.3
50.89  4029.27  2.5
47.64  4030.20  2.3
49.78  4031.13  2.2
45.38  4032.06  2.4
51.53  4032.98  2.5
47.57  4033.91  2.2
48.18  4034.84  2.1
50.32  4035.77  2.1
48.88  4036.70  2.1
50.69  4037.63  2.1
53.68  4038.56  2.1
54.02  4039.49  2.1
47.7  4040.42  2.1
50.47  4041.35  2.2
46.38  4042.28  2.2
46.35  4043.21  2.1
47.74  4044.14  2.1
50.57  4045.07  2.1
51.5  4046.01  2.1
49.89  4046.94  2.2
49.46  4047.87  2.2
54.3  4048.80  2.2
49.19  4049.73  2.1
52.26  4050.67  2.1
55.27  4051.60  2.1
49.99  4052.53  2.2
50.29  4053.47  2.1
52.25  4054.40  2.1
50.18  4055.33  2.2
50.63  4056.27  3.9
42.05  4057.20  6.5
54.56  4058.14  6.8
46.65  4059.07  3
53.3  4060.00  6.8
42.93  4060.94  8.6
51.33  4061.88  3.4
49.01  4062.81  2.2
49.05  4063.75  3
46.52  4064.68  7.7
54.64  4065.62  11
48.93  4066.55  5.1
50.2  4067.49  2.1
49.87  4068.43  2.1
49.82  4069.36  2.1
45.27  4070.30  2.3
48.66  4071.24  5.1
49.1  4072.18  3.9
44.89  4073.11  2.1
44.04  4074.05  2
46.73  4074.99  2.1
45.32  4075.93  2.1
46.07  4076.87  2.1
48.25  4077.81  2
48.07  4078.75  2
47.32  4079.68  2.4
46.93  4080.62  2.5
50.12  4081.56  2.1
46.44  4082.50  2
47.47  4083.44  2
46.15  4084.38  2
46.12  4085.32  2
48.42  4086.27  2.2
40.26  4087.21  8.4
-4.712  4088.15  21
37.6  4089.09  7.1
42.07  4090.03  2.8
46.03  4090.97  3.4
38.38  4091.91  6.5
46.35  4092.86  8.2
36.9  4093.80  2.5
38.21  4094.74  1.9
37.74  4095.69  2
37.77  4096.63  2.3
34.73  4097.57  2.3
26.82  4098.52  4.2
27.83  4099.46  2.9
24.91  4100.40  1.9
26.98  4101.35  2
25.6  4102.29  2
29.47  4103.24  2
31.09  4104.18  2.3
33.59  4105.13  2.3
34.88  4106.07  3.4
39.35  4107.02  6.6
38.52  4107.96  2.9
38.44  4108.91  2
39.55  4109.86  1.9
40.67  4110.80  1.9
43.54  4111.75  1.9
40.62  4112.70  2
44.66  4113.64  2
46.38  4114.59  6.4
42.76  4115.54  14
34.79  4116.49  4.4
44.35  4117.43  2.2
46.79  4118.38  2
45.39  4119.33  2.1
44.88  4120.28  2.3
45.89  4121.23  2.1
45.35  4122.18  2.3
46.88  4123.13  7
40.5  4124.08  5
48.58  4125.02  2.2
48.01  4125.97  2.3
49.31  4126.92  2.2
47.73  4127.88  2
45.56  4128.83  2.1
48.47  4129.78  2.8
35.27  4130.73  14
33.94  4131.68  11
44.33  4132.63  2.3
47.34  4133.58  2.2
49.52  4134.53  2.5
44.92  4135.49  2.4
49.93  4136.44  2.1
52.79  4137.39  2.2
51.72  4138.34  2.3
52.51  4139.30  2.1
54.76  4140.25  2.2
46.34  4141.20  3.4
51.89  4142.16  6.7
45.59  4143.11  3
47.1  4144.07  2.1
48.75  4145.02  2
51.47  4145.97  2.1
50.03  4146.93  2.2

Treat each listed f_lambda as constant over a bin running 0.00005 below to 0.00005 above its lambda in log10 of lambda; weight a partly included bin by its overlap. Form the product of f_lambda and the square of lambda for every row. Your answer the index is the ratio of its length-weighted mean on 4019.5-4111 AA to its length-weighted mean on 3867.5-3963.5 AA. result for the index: 1.3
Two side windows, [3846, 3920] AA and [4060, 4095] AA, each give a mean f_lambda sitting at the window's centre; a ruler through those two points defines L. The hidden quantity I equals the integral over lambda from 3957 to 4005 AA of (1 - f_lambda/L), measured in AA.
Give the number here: 4.82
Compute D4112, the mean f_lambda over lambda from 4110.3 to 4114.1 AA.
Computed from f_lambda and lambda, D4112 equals 42.4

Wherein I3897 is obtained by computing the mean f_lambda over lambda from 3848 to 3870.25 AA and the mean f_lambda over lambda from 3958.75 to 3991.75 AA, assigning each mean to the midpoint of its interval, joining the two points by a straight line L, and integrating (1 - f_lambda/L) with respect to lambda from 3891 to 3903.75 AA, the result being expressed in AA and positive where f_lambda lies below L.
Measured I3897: 1.7 AA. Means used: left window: 41.9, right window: 34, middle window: 34.1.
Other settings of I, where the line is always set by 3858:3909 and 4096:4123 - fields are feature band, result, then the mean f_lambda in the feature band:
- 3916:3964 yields -4.2 AA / 40.2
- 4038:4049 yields -3.7 AA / 50.1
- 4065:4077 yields -3.3 AA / 48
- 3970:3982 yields 1.8 AA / 31.6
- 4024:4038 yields -4.5 AA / 49.4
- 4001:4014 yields -3.6 AA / 47.5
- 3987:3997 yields -2.2 AA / 45.4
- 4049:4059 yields -3.5 AA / 50.6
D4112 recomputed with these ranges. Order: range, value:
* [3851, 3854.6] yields 42.1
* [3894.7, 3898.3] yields 34.1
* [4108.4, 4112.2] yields 40.5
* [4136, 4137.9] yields 51.5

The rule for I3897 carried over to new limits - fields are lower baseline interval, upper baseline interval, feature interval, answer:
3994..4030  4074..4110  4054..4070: -2.8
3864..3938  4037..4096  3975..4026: -2.5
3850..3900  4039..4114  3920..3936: 0.2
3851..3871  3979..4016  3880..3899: 6.0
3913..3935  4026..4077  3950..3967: 2.5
